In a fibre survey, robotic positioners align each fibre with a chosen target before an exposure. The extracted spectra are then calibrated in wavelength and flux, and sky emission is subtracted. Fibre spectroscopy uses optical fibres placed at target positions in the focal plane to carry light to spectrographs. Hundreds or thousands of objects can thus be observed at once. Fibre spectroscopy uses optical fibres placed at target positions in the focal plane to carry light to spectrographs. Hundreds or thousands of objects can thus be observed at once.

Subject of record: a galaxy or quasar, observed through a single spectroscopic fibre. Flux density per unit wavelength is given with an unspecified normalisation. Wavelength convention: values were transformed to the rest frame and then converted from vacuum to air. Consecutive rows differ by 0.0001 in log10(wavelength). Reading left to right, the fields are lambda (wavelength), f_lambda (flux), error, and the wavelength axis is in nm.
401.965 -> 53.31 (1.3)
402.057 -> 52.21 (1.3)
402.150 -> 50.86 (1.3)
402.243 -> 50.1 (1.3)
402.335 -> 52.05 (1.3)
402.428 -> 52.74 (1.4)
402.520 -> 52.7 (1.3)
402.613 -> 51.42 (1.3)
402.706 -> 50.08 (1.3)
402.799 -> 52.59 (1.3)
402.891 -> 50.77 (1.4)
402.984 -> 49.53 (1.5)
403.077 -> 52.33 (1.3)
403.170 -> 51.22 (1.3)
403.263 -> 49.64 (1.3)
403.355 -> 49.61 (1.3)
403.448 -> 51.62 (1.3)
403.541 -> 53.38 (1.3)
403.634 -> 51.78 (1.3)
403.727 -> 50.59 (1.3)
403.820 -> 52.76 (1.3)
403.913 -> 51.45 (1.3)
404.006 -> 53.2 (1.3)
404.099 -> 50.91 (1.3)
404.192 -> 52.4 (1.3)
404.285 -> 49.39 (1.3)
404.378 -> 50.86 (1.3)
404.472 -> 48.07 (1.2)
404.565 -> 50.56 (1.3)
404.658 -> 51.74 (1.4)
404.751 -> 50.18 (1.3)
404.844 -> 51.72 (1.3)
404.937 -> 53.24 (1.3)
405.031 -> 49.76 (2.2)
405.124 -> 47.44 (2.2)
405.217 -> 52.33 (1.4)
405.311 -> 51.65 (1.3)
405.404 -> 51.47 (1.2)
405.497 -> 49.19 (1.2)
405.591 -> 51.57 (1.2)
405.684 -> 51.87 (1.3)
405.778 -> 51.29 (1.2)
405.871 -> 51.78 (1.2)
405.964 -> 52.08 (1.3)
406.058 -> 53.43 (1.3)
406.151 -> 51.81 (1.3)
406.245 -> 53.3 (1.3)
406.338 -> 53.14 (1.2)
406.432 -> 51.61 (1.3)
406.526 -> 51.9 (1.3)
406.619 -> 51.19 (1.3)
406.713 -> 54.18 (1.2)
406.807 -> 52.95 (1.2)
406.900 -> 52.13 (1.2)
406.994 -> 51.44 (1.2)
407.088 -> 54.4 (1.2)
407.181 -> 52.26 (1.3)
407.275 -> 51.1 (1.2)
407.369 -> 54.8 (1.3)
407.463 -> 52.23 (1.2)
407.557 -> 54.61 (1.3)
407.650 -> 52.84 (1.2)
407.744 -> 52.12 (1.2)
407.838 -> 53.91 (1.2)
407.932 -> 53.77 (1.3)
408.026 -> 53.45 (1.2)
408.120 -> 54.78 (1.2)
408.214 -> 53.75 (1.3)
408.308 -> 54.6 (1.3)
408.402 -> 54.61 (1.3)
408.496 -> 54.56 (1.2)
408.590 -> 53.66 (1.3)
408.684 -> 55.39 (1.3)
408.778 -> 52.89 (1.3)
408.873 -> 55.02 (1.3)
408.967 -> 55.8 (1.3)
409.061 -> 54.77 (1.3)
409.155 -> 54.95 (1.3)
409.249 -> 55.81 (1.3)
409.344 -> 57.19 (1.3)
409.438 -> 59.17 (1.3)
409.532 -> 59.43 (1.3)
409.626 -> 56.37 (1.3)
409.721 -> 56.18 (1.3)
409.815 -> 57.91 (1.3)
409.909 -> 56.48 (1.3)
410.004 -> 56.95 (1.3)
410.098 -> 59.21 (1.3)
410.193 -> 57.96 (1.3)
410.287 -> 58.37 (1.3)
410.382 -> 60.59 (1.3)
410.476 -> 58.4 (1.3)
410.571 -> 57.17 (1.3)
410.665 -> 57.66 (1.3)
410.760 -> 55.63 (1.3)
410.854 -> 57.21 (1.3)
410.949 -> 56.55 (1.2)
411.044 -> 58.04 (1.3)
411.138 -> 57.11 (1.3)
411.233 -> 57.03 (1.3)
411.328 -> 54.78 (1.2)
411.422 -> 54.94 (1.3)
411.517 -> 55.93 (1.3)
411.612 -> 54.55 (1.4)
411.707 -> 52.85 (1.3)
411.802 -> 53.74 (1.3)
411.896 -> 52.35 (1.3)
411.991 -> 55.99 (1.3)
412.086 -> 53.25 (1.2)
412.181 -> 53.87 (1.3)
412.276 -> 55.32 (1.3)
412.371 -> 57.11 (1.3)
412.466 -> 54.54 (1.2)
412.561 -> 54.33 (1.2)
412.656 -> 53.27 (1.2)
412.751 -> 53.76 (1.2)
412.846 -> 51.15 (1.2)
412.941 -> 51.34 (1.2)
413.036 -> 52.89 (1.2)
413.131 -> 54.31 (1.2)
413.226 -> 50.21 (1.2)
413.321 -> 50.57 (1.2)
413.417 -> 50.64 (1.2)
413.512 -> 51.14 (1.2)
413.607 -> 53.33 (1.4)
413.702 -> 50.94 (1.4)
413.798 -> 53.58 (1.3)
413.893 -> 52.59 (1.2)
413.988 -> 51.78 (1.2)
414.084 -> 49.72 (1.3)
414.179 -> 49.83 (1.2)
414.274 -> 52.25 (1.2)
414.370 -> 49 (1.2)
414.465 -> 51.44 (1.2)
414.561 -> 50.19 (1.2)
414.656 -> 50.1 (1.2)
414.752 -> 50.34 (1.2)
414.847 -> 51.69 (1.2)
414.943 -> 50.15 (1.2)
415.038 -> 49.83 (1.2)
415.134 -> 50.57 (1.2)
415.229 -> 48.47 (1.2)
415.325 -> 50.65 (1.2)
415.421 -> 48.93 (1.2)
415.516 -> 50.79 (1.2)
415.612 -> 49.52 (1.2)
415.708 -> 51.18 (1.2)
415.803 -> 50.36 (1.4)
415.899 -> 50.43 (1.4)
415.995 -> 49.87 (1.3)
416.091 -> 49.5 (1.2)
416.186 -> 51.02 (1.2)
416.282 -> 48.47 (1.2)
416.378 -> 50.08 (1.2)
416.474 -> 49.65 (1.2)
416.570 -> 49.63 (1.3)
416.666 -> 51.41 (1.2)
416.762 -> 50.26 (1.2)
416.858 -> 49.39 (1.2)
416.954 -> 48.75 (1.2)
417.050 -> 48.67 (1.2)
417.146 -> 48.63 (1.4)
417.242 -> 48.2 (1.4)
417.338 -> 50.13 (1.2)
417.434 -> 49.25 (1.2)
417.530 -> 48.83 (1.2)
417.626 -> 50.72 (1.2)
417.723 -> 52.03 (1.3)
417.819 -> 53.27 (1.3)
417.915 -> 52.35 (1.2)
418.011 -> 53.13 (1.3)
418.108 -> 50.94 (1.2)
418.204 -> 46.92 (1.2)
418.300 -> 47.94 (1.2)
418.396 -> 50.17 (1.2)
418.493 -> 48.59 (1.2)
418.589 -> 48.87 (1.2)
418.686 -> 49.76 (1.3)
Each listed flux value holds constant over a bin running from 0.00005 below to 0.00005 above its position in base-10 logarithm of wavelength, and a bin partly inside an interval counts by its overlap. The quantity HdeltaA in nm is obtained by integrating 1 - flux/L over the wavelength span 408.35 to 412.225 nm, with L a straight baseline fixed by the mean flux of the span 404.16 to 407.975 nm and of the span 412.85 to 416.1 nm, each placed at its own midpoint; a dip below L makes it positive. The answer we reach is -0.36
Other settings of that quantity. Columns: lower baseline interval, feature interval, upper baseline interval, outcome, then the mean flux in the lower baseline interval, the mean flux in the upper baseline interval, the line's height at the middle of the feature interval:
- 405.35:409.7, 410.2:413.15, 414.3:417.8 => -0.198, 53.6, 50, 51.8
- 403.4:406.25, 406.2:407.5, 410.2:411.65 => 0.015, 51.3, 57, 53.2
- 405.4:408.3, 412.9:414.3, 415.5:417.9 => -0.023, 52.6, 50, 50.8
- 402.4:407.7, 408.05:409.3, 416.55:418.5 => -0.084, 51.7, 50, 51.2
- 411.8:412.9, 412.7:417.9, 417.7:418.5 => 0.172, 54.1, 50.7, 52.3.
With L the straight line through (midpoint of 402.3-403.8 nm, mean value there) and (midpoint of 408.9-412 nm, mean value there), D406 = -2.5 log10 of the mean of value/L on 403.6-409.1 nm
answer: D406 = 0.03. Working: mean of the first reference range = 51.4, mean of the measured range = 52.4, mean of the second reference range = 56.6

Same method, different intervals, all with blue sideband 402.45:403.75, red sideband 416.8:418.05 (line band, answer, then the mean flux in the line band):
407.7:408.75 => -0.06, 54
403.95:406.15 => 0.00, 51.2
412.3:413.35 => -0.05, 53.2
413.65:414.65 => -0.01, 51.1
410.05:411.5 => -0.13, 57.4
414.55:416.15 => 0.00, 50.2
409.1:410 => -0.13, 57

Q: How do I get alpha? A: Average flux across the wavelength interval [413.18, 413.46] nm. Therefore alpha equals 50.4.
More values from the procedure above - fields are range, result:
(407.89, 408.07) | 53.6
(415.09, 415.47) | 49.7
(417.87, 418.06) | 52.6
